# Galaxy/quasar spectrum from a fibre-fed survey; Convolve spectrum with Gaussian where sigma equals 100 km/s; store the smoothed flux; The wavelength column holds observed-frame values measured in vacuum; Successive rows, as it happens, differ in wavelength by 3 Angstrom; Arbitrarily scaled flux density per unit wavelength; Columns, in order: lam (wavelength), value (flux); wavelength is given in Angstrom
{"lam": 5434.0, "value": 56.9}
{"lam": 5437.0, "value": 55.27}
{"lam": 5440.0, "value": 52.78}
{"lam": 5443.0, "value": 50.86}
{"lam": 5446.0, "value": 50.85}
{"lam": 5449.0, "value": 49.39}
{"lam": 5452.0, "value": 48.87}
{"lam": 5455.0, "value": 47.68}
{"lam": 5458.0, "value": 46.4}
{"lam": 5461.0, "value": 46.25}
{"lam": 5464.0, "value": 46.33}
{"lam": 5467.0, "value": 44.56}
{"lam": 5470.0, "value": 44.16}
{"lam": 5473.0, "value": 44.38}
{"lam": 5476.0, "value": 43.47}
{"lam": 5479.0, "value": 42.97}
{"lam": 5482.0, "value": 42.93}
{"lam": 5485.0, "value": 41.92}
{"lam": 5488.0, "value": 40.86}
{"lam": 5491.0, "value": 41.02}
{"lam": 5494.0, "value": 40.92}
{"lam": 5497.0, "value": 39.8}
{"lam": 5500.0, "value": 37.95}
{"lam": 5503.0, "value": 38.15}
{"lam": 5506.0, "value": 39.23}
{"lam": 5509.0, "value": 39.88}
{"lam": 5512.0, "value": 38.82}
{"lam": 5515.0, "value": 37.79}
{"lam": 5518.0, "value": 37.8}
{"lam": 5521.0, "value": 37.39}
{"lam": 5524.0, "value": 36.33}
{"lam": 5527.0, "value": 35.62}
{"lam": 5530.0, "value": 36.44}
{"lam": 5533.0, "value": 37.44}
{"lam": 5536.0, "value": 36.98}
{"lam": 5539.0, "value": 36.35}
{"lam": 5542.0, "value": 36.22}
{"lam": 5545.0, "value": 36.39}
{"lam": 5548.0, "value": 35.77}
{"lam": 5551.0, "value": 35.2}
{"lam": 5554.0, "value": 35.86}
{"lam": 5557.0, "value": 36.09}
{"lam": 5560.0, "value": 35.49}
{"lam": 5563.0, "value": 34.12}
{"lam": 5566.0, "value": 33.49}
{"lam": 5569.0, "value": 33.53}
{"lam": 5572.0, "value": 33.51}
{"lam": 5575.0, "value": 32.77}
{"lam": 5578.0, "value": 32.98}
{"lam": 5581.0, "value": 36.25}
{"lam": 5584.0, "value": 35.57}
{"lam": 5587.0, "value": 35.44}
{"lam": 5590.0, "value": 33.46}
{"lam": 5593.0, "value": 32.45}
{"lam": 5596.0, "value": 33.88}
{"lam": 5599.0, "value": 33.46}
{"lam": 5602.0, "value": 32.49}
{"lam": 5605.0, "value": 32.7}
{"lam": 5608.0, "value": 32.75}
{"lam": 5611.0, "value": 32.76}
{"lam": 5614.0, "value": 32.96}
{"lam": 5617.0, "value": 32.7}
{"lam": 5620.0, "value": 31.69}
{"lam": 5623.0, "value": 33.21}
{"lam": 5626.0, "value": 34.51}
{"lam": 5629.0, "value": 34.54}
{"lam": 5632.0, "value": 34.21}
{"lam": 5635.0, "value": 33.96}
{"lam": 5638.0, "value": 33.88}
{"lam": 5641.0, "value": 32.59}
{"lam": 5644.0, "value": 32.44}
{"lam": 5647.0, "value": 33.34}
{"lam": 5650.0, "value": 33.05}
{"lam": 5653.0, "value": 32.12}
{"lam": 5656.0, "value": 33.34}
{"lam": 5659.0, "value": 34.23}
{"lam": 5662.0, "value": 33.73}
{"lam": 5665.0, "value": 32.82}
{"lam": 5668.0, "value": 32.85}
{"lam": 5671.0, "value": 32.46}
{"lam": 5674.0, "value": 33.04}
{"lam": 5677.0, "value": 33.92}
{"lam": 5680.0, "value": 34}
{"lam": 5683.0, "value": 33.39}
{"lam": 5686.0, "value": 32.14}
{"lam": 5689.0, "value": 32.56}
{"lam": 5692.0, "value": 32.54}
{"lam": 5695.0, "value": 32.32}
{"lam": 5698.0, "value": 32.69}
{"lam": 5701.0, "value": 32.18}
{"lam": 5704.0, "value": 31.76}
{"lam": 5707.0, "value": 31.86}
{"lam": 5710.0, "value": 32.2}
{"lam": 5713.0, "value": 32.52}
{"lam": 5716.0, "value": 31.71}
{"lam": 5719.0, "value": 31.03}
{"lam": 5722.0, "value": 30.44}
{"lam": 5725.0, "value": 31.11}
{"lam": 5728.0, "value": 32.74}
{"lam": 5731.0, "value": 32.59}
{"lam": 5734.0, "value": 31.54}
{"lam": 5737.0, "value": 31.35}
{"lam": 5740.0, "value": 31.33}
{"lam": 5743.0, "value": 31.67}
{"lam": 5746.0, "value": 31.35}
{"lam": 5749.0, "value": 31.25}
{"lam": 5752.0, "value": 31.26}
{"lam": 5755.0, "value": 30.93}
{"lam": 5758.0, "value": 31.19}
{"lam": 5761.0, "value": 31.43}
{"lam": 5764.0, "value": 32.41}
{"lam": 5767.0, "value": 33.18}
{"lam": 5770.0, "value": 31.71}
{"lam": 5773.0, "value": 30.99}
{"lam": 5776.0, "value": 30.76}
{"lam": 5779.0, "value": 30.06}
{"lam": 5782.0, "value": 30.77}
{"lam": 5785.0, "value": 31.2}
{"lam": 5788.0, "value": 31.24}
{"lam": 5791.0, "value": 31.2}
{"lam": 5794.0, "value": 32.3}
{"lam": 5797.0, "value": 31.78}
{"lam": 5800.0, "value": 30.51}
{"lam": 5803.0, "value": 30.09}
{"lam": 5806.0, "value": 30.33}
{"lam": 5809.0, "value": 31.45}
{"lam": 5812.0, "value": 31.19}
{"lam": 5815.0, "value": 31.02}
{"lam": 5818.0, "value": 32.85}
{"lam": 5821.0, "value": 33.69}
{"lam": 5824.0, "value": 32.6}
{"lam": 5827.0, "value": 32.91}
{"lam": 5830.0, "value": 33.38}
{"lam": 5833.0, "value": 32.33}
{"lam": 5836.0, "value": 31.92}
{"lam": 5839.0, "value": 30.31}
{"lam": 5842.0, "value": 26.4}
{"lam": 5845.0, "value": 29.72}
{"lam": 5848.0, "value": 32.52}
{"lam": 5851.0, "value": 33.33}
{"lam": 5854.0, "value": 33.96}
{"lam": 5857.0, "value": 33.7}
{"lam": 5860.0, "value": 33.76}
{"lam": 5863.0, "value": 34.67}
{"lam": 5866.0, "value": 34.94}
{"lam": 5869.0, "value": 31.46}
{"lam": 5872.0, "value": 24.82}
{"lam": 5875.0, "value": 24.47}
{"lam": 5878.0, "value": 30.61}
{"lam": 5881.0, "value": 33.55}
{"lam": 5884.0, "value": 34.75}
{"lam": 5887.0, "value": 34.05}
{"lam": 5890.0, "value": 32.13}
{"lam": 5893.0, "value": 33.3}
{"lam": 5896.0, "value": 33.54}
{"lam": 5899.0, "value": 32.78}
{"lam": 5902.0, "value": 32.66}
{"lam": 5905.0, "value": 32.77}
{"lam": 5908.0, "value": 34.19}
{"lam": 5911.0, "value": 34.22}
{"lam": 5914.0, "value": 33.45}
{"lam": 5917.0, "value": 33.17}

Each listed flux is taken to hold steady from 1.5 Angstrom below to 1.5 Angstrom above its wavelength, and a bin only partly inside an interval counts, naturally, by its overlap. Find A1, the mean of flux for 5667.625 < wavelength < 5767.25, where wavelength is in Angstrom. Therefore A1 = 32.1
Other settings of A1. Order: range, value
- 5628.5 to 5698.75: 33.2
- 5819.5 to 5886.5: 31.8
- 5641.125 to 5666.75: 33.1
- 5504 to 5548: 37.3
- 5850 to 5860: 33.7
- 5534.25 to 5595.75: 34.9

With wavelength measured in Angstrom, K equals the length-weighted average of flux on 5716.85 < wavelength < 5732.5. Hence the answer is 31.6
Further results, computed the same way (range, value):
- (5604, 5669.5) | 33.2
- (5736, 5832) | 31.5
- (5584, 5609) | 33.5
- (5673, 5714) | 32.6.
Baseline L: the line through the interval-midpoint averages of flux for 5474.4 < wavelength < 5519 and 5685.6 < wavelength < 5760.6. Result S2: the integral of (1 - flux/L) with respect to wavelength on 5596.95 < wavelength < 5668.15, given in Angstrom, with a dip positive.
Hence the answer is 4.0 Angstrom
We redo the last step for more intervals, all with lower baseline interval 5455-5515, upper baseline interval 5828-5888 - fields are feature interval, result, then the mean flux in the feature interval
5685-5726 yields 4.61 Angstrom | 31.9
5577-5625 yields 6.74 Angstrom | 33.4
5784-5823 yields 2.08 Angstrom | 31.5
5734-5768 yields 3.09 Angstrom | 31.6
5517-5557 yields 4.20 Angstrom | 36.4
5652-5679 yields 2.83 Angstrom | 33.2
